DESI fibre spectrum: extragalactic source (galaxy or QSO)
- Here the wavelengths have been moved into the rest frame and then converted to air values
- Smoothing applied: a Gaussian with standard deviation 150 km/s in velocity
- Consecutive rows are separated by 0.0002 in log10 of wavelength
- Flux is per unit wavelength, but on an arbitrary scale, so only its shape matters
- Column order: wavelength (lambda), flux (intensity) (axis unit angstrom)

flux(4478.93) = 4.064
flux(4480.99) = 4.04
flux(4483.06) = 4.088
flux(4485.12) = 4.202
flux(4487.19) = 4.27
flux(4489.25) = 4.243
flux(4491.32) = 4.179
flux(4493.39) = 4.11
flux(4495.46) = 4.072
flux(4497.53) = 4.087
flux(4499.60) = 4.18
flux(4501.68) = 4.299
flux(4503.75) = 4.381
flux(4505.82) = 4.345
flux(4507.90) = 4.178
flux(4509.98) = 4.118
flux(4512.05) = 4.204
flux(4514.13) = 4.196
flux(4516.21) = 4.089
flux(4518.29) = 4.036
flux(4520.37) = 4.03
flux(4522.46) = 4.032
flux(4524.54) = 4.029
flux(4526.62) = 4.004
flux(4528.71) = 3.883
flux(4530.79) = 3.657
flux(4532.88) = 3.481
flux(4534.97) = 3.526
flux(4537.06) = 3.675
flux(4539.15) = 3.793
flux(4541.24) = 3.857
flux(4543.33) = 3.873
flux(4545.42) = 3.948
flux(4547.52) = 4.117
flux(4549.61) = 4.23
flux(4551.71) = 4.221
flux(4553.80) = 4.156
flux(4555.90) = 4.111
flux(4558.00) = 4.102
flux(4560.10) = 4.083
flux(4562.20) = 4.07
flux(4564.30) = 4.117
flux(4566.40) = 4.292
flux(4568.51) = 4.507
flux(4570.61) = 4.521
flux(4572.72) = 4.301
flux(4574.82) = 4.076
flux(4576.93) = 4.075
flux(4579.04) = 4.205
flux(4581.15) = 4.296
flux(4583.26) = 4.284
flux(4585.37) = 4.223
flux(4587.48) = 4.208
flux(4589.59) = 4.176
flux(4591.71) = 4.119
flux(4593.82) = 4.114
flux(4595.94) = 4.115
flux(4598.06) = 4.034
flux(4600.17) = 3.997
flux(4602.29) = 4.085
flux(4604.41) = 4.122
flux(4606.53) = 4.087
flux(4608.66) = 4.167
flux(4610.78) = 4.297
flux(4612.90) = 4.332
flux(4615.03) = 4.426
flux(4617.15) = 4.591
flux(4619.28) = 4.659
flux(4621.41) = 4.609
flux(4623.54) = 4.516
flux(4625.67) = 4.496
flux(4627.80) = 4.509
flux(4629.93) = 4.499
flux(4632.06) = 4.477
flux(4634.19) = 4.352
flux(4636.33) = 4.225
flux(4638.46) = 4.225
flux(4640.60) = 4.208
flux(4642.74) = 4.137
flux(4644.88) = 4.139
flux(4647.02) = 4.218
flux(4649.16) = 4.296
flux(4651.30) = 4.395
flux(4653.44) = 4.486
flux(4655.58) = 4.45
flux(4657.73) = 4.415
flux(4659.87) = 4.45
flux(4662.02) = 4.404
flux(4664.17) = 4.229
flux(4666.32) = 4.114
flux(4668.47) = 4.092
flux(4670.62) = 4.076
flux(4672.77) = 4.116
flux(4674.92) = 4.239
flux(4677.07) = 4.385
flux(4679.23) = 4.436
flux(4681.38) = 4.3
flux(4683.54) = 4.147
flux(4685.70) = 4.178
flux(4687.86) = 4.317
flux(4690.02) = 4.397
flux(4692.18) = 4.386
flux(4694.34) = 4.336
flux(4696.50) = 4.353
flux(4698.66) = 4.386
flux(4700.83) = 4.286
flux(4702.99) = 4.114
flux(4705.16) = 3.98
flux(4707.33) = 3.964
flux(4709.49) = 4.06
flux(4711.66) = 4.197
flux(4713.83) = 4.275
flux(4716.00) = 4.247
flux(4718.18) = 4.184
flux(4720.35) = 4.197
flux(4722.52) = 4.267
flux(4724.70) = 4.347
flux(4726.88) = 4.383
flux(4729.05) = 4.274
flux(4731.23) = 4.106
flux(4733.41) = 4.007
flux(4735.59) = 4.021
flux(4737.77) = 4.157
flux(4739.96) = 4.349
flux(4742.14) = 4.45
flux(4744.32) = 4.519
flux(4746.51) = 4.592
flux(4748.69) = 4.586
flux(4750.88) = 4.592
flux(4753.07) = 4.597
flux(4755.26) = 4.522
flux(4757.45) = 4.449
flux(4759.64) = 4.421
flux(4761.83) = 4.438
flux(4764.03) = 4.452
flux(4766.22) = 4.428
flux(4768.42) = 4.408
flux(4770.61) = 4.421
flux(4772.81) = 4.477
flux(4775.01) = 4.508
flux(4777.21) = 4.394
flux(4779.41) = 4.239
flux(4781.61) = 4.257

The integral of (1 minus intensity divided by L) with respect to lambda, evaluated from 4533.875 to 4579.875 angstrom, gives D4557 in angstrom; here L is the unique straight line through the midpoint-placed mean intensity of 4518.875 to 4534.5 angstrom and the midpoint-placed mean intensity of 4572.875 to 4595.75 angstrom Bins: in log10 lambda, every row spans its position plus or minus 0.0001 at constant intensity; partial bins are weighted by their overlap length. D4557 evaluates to -0.59 angstrom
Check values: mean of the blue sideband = 3.86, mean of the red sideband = 4.18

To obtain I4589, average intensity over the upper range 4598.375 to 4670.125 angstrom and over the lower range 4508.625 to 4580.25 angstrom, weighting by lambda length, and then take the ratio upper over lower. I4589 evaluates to 1.1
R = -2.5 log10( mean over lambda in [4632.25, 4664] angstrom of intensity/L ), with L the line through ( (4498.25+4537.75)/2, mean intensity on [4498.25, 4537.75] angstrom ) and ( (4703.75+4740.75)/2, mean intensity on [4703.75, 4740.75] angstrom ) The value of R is -0.05 mag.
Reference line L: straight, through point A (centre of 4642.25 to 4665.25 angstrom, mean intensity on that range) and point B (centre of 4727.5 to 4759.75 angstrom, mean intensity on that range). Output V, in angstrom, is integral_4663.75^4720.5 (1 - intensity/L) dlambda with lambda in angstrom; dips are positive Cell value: 1.7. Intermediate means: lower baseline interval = 4.33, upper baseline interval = 4.38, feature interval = 4.22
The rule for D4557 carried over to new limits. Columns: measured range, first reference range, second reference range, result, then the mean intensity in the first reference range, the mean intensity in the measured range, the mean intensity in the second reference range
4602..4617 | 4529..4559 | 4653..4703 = -0.54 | 3.91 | 4.25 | 4.3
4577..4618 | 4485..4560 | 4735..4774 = -0.21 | 4.05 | 4.2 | 4.44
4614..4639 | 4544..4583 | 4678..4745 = -1.53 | 4.19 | 4.47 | 4.24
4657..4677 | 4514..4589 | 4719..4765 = 0.03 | 4.06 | 4.24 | 4.37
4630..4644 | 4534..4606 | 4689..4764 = -0.30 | 4.11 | 4.28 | 4.31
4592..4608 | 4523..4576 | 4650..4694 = 0.22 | 4.03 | 4.08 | 4.3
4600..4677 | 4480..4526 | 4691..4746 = -1.96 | 4.15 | 4.31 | 4.24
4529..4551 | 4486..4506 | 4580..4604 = 1.89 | 4.21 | 3.82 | 4.15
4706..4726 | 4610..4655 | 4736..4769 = 1.09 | 4.39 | 4.19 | 4.46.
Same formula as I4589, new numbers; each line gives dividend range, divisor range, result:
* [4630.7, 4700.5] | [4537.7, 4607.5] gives 1.04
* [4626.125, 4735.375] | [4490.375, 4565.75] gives 1.06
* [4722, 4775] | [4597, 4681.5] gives 1.02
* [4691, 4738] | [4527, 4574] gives 1.05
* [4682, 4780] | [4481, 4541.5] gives 1.07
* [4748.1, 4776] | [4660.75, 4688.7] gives 1.06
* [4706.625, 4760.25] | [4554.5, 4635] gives 1.01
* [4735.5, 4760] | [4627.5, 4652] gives 1.04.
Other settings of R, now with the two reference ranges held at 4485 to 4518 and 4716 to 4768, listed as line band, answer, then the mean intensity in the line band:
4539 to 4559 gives 0.05 mag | 4.05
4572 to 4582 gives 0.02 mag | 4.19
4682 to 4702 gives 0.00 mag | 4.31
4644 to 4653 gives 0.00 mag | 4.28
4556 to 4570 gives 0.01 mag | 4.2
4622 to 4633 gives -0.06 mag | 4.51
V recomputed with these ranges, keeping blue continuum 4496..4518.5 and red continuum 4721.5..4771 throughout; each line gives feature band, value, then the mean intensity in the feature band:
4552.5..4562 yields 0.3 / 4.11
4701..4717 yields 0.8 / 4.13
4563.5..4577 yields -0.1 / 4.29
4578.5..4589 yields 0.0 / 4.24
